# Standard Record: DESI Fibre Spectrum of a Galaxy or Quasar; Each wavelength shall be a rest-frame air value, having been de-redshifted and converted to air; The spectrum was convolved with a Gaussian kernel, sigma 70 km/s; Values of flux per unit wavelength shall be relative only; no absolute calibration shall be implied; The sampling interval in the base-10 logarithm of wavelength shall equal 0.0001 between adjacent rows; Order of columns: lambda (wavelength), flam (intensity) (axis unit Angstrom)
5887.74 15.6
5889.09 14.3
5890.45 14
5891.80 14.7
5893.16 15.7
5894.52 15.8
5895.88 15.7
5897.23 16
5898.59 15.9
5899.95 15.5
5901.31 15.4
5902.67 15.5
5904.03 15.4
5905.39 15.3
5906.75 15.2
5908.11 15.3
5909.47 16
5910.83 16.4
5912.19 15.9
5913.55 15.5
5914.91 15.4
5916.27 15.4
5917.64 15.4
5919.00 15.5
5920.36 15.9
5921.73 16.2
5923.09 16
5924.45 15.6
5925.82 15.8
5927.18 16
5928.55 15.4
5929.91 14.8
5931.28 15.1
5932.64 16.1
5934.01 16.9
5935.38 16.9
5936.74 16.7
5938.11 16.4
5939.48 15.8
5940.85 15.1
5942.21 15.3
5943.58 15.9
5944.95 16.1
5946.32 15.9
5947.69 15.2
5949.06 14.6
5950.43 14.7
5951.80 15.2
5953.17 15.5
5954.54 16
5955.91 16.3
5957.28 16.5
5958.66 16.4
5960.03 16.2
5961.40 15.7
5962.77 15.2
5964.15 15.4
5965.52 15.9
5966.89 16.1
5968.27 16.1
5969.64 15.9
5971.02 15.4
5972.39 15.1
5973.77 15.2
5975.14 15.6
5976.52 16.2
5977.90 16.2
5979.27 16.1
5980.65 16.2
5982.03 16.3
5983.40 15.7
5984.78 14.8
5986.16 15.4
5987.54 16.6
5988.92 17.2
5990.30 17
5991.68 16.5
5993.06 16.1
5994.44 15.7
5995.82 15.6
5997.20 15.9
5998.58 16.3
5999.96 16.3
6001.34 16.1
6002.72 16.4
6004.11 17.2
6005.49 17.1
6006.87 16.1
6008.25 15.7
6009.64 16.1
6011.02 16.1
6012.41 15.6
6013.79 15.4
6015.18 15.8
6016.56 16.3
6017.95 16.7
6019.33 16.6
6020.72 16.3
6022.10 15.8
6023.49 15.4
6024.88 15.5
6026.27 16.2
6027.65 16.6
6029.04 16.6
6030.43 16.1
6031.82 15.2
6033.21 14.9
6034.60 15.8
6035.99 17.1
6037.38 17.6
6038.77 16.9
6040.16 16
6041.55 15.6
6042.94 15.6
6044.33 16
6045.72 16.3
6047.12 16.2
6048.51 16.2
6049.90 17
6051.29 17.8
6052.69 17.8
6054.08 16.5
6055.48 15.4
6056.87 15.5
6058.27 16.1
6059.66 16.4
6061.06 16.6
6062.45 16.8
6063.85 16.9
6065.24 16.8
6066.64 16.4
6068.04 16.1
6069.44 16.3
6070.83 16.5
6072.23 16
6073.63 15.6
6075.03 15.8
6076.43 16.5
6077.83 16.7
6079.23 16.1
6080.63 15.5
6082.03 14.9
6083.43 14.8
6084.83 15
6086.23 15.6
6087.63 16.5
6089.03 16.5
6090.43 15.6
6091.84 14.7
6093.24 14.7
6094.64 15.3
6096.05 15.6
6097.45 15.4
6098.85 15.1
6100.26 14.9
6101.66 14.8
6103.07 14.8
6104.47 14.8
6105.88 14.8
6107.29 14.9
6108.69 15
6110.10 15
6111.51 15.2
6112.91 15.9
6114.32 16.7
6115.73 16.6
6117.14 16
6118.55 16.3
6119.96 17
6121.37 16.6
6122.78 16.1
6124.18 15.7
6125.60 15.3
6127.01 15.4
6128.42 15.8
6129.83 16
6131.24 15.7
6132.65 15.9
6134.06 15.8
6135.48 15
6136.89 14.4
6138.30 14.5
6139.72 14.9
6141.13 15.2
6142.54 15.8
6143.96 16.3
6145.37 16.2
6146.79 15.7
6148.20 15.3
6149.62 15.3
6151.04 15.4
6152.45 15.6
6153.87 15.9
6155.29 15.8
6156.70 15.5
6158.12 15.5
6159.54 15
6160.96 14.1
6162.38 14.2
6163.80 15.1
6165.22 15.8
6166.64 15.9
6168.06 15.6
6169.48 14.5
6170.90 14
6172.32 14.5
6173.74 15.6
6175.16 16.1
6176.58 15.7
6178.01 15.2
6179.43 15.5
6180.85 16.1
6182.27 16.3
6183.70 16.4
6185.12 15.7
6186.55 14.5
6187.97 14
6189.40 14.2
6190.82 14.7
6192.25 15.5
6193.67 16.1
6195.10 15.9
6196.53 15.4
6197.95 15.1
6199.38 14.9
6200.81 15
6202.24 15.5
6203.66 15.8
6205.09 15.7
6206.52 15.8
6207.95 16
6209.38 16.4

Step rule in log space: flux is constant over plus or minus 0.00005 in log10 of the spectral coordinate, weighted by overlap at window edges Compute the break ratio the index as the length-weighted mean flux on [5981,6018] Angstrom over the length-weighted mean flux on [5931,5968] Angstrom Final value 1.0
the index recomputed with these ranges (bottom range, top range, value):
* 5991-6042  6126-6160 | 0.96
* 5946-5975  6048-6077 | 1.05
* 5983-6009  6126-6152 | 0.96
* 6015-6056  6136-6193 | 0.94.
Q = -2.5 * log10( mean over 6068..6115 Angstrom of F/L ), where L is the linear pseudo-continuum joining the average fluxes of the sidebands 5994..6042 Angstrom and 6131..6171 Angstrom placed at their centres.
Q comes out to 0.01 mag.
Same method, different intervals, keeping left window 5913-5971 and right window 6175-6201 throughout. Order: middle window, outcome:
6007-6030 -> -0.03 mag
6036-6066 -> -0.06 mag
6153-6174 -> 0.02 mag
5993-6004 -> -0.03 mag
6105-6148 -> -0.01 mag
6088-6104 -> 0.02 mag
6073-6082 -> -0.03 mag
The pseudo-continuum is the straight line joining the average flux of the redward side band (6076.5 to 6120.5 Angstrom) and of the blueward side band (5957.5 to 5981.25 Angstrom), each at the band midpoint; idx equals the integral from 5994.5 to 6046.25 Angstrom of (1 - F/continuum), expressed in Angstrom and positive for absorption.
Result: -1.39 Angstrom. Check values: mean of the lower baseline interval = 15.8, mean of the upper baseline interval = 15.5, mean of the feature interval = 16.1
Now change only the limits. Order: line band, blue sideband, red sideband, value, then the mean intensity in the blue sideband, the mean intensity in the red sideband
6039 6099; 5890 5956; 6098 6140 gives -1.9 Angstrom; 15.6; 15.5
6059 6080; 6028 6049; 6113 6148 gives -0.4 Angstrom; 16.1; 15.8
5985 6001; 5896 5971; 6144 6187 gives -0.5 Angstrom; 15.7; 15.4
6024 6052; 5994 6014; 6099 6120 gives -0.6 Angstrom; 16.1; 15.4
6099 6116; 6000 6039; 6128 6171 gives 0.4 Angstrom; 16.2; 15.4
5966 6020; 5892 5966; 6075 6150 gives -1.4 Angstrom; 15.7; 15.6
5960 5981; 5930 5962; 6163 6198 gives 0.0 Angstrom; 15.8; 15.3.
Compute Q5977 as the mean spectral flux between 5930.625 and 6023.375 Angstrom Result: 16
